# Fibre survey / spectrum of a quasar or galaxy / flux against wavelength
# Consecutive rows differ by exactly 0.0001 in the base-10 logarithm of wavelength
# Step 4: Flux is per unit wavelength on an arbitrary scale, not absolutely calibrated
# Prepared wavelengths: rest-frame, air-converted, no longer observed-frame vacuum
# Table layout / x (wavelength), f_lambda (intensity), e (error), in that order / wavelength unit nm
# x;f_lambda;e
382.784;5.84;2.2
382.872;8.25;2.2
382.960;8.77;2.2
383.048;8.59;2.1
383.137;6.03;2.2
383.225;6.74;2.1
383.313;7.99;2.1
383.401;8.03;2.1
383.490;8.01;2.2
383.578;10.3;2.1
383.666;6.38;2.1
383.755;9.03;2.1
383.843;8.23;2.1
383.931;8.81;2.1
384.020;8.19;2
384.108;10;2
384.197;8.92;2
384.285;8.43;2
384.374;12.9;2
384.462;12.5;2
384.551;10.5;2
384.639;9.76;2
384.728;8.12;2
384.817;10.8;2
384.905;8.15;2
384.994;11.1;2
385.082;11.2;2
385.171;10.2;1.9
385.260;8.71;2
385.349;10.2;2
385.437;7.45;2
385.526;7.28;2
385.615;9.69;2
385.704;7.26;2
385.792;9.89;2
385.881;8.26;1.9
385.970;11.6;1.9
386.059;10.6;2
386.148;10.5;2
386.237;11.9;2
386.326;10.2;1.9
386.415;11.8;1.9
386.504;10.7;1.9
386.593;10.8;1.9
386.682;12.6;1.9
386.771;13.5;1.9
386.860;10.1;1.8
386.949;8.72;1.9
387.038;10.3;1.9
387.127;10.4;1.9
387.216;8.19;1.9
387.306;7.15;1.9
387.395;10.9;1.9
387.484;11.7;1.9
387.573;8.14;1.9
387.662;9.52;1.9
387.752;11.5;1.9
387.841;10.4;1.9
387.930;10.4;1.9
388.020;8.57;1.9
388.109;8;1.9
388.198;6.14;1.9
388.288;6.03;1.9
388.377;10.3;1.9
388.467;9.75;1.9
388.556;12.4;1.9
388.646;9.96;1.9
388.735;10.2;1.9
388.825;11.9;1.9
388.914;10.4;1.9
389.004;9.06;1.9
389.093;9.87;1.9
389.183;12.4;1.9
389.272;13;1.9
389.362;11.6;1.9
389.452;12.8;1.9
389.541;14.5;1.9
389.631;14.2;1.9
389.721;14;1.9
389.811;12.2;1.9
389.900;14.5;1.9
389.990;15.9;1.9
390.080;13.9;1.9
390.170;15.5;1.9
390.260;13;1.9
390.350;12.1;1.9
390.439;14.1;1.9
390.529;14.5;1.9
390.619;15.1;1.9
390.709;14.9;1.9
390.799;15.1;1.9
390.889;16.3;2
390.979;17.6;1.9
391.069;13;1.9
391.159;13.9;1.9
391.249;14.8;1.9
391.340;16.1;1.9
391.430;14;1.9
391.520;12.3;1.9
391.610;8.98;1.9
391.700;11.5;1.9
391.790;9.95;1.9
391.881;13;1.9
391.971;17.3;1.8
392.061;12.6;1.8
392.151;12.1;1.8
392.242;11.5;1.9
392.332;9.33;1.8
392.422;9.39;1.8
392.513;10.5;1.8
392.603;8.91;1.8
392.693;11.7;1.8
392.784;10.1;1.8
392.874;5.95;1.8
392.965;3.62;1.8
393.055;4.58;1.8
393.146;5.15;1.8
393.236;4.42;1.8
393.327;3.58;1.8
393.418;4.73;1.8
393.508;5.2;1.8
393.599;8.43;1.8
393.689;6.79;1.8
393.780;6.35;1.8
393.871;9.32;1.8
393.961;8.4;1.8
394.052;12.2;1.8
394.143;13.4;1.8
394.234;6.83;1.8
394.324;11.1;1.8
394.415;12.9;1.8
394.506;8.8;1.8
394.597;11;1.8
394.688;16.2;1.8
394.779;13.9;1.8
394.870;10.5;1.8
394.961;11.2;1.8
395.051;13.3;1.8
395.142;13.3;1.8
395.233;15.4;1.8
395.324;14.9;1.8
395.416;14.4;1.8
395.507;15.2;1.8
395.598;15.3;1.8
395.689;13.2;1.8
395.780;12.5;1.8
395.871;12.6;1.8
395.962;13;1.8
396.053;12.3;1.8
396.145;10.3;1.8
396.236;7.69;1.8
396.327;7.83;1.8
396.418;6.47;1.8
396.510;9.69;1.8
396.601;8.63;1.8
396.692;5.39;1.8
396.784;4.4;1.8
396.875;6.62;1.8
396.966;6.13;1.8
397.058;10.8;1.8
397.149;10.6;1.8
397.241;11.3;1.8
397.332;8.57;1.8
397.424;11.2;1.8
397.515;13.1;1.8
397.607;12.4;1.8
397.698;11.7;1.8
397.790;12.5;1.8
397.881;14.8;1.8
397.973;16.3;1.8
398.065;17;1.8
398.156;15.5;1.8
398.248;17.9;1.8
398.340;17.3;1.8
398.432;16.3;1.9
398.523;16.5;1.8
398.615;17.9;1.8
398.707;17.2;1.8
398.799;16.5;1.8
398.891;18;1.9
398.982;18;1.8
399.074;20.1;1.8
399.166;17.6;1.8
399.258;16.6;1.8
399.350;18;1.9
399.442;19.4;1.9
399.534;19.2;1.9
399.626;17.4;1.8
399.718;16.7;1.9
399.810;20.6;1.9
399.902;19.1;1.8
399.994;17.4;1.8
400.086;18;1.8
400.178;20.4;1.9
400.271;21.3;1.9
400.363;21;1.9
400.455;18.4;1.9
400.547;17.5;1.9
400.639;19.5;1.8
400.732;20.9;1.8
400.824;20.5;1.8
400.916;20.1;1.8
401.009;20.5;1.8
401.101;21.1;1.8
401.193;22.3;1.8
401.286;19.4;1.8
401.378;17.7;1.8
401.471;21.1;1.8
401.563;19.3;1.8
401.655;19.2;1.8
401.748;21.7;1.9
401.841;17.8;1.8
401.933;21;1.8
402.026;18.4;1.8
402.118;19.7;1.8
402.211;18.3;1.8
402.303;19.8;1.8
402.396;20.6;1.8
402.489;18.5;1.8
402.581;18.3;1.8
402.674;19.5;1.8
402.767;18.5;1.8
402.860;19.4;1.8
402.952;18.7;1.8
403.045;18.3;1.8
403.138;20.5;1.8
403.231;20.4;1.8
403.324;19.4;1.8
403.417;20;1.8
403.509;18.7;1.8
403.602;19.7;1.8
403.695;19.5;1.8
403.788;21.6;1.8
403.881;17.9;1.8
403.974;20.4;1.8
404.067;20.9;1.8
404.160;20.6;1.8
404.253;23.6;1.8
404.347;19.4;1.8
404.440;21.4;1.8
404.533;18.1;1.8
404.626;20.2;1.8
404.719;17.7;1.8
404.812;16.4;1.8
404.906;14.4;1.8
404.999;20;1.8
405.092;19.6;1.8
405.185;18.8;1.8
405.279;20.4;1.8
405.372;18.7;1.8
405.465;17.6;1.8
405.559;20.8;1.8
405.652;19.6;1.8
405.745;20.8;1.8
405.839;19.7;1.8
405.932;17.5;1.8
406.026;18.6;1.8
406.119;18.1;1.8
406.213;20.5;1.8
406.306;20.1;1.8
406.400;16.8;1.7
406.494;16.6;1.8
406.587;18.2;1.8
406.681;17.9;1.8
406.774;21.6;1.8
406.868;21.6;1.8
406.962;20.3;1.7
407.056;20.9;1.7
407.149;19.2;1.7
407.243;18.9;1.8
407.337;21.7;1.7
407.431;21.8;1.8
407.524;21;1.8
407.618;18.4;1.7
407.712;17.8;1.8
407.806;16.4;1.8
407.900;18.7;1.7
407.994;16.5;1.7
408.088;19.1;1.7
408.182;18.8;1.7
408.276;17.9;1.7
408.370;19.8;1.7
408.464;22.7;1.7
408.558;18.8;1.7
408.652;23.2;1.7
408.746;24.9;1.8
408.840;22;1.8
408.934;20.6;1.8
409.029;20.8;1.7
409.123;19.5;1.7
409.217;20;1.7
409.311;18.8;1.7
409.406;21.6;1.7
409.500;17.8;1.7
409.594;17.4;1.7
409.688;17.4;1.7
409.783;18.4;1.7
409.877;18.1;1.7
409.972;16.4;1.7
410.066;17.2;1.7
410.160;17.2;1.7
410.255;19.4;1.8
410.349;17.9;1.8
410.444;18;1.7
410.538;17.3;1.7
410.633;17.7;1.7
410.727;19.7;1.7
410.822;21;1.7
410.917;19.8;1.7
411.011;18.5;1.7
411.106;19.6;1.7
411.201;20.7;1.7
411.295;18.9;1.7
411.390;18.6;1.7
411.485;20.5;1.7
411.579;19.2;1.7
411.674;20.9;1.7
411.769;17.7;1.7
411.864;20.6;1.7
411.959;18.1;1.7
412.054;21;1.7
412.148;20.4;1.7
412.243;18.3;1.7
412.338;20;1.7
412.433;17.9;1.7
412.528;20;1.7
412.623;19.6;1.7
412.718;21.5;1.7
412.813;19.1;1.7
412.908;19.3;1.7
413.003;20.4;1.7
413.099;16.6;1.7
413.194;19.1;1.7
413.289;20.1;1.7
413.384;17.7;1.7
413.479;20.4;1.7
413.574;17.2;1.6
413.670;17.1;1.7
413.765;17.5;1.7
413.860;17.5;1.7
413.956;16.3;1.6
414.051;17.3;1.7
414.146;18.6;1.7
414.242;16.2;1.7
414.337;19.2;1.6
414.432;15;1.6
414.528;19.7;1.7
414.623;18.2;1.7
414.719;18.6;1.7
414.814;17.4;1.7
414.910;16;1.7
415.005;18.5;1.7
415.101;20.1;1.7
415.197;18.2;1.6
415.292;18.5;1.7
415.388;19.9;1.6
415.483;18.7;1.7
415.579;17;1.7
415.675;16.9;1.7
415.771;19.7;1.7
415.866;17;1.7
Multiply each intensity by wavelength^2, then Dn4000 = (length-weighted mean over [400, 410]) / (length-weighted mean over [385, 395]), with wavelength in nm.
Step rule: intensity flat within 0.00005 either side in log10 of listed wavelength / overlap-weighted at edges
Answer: 1.95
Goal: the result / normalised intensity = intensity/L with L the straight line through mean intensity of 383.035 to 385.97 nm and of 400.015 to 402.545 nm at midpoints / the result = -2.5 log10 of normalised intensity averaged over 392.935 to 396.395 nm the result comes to 0.46 mag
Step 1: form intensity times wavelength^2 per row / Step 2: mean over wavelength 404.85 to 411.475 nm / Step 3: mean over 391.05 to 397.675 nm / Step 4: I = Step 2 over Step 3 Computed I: 1.97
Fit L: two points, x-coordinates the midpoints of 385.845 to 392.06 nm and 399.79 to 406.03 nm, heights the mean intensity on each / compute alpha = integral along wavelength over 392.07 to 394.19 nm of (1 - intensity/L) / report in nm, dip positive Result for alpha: 0.89 nm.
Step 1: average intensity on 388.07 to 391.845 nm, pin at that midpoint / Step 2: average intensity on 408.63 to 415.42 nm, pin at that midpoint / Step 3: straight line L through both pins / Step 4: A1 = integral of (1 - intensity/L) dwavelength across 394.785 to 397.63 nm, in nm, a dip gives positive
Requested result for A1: 0.67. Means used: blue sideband 12.5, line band 10.9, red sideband 18.9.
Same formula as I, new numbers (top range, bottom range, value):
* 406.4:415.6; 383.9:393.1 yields 1.93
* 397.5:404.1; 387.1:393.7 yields 1.79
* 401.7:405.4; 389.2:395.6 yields 1.76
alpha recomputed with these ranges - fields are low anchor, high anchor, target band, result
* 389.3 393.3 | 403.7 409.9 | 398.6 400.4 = -0.28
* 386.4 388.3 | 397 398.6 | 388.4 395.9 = -0.06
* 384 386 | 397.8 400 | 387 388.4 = 0.24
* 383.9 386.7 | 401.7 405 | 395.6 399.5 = 0.79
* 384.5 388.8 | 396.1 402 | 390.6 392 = -0.21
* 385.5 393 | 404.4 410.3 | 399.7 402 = -0.47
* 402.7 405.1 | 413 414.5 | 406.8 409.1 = -0.16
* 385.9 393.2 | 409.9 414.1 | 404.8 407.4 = -0.35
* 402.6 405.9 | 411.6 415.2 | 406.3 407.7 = -0.03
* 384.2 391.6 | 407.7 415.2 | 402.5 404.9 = -0.45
